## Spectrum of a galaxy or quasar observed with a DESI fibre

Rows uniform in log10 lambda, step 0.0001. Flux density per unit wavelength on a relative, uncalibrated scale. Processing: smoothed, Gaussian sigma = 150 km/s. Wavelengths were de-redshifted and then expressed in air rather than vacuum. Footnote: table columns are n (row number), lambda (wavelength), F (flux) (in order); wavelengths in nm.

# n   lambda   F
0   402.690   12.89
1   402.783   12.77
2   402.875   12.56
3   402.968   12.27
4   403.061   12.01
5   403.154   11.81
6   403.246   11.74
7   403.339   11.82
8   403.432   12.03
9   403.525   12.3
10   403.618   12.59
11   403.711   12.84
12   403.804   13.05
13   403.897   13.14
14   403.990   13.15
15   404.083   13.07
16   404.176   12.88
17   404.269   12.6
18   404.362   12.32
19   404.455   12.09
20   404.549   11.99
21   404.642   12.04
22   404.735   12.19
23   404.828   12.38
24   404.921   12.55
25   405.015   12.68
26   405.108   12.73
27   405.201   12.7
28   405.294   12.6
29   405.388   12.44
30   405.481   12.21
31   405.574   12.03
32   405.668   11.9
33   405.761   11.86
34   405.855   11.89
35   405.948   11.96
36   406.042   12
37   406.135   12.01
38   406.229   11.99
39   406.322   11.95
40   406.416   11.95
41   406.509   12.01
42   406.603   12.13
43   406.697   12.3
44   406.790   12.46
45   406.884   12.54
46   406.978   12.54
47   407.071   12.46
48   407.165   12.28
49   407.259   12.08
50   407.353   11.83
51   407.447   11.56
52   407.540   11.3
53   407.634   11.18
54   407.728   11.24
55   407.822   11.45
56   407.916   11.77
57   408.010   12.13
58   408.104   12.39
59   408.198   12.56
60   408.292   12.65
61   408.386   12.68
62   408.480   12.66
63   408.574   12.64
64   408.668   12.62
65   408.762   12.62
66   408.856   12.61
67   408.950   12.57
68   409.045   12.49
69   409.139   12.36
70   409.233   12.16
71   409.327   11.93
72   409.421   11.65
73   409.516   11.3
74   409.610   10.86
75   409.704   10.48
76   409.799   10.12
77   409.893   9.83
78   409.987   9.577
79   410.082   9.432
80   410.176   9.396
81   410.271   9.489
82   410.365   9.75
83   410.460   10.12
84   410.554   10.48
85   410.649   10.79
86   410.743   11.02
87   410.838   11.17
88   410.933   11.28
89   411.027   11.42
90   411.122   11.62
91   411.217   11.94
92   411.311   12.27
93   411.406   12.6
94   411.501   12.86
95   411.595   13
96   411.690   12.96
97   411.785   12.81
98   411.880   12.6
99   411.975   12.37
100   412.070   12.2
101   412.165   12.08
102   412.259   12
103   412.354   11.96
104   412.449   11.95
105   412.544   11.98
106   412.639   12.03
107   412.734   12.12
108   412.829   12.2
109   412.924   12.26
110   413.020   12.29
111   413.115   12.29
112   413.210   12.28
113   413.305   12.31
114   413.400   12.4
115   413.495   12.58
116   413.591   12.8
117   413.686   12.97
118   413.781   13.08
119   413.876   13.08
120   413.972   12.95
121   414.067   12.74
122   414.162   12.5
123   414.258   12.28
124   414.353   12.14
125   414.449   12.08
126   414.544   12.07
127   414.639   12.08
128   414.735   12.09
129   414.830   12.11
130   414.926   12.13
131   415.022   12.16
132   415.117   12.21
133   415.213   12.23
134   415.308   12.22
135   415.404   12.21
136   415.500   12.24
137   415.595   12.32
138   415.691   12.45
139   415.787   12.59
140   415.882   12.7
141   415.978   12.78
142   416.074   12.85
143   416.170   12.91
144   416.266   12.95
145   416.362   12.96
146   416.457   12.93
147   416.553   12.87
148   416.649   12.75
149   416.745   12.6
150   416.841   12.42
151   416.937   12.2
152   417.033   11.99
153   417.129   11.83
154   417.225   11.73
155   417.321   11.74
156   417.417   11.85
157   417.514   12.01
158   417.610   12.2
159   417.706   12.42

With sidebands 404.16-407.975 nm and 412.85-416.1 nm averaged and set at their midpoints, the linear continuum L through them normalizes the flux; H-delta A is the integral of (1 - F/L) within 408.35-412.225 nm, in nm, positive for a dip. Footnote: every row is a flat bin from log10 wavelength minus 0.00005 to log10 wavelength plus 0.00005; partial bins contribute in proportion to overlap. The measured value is 0.22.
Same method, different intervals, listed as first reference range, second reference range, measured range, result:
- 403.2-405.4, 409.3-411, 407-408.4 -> -0.080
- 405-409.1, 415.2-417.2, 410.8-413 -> 0.036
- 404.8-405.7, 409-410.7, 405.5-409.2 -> -0.170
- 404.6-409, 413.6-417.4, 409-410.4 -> 0.177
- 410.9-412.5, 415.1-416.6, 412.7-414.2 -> -0.020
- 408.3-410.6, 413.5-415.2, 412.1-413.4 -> -0.010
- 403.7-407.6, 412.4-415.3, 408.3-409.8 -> 0.031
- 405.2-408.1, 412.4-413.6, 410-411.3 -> 0.164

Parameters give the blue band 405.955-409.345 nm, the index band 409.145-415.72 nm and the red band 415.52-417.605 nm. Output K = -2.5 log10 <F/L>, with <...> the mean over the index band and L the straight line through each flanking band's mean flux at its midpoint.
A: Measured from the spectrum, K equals 0.04 mag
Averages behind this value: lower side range 12.2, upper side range 12.4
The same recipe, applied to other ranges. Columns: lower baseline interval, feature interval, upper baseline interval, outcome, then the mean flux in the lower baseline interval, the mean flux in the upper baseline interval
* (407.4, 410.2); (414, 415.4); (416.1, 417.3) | 0.00 mag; 11.6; 12.5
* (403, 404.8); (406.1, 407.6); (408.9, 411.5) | -0.03 mag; 12.4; 11.1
